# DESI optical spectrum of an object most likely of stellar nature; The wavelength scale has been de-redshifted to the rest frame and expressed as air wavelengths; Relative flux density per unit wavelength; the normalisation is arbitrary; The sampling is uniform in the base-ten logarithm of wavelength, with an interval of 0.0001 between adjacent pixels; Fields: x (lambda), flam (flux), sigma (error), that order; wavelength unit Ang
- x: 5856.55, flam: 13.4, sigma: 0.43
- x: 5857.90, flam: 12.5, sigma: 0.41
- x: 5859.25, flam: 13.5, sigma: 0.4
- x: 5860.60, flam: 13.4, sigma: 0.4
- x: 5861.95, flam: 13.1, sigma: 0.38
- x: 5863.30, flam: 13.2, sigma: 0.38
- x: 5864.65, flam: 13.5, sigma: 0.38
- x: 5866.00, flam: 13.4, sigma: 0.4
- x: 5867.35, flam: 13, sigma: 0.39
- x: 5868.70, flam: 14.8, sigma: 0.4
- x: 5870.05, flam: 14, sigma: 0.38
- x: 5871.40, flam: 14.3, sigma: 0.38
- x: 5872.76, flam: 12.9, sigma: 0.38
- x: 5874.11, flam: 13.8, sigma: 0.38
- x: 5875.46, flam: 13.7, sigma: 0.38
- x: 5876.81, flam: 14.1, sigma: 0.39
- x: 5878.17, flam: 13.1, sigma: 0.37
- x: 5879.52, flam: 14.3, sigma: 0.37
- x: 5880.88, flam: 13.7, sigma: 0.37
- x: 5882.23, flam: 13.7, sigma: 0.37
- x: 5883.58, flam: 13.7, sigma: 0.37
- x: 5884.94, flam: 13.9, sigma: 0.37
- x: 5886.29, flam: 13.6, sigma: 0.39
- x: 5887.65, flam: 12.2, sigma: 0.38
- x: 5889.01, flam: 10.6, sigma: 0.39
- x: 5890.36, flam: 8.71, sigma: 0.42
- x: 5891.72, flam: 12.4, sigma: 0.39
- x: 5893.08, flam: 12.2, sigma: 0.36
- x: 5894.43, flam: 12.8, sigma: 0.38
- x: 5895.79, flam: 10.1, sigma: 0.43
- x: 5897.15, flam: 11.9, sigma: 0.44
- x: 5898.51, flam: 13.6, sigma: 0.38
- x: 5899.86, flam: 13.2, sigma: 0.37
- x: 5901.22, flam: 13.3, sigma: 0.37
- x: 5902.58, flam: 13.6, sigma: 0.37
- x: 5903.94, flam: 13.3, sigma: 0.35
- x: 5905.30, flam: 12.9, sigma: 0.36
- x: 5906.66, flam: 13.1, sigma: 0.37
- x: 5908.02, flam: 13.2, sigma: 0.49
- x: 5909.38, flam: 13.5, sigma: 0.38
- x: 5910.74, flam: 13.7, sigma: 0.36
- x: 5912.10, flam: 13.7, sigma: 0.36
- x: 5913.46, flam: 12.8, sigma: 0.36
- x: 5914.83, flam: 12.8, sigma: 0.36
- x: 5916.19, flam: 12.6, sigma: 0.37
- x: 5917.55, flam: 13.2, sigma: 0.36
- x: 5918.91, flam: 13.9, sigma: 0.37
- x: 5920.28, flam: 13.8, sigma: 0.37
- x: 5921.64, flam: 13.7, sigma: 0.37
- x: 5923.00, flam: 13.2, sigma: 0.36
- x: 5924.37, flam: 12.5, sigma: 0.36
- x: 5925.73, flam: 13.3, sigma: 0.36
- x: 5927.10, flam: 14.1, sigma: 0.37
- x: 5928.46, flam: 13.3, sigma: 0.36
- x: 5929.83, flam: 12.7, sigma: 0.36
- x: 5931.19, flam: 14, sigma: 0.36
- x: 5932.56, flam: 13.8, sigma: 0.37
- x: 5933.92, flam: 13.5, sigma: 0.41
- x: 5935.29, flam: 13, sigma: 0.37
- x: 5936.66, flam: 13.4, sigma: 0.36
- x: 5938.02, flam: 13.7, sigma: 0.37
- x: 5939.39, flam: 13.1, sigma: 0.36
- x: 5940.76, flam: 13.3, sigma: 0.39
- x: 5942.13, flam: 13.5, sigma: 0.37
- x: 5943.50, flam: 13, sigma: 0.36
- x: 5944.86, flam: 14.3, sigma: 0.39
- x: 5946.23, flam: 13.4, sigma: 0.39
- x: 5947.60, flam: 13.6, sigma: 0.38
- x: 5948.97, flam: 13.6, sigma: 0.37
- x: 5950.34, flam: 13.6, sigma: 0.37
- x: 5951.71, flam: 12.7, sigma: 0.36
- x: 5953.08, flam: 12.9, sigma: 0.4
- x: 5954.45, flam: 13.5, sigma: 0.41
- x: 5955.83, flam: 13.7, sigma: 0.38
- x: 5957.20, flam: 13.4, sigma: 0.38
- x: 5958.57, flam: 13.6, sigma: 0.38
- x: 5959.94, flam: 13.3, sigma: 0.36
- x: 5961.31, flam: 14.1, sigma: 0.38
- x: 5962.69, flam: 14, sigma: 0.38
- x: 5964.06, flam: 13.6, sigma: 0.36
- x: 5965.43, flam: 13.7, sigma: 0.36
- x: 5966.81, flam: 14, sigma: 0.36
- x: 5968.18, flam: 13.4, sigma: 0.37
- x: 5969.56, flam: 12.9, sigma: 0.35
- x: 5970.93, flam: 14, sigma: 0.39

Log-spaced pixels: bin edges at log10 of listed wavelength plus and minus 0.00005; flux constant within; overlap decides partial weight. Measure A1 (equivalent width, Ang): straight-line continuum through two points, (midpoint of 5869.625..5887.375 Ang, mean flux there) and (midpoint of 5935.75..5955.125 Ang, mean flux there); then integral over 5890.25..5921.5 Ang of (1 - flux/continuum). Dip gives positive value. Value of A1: 1.6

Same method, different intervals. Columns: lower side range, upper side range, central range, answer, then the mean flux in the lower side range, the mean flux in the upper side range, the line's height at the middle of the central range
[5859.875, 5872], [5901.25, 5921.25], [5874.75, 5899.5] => 1.4 Ang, 13.6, 13.3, 13.5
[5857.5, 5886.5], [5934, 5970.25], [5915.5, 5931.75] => 0.2 Ang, 13.6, 13.5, 13.5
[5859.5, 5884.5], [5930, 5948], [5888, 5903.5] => 1.7 Ang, 13.6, 13.5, 13.6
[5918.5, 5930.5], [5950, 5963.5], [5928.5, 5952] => 0.0 Ang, 13.4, 13.5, 13.4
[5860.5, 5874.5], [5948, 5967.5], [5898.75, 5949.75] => 0.7 Ang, 13.6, 13.5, 13.6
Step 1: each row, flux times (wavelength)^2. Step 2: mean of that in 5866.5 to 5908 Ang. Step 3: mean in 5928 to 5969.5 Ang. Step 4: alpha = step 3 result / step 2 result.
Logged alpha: 1.1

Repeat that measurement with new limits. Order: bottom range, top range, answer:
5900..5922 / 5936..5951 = 1.03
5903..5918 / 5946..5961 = 1.03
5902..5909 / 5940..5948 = 1.04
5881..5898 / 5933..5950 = 1.12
